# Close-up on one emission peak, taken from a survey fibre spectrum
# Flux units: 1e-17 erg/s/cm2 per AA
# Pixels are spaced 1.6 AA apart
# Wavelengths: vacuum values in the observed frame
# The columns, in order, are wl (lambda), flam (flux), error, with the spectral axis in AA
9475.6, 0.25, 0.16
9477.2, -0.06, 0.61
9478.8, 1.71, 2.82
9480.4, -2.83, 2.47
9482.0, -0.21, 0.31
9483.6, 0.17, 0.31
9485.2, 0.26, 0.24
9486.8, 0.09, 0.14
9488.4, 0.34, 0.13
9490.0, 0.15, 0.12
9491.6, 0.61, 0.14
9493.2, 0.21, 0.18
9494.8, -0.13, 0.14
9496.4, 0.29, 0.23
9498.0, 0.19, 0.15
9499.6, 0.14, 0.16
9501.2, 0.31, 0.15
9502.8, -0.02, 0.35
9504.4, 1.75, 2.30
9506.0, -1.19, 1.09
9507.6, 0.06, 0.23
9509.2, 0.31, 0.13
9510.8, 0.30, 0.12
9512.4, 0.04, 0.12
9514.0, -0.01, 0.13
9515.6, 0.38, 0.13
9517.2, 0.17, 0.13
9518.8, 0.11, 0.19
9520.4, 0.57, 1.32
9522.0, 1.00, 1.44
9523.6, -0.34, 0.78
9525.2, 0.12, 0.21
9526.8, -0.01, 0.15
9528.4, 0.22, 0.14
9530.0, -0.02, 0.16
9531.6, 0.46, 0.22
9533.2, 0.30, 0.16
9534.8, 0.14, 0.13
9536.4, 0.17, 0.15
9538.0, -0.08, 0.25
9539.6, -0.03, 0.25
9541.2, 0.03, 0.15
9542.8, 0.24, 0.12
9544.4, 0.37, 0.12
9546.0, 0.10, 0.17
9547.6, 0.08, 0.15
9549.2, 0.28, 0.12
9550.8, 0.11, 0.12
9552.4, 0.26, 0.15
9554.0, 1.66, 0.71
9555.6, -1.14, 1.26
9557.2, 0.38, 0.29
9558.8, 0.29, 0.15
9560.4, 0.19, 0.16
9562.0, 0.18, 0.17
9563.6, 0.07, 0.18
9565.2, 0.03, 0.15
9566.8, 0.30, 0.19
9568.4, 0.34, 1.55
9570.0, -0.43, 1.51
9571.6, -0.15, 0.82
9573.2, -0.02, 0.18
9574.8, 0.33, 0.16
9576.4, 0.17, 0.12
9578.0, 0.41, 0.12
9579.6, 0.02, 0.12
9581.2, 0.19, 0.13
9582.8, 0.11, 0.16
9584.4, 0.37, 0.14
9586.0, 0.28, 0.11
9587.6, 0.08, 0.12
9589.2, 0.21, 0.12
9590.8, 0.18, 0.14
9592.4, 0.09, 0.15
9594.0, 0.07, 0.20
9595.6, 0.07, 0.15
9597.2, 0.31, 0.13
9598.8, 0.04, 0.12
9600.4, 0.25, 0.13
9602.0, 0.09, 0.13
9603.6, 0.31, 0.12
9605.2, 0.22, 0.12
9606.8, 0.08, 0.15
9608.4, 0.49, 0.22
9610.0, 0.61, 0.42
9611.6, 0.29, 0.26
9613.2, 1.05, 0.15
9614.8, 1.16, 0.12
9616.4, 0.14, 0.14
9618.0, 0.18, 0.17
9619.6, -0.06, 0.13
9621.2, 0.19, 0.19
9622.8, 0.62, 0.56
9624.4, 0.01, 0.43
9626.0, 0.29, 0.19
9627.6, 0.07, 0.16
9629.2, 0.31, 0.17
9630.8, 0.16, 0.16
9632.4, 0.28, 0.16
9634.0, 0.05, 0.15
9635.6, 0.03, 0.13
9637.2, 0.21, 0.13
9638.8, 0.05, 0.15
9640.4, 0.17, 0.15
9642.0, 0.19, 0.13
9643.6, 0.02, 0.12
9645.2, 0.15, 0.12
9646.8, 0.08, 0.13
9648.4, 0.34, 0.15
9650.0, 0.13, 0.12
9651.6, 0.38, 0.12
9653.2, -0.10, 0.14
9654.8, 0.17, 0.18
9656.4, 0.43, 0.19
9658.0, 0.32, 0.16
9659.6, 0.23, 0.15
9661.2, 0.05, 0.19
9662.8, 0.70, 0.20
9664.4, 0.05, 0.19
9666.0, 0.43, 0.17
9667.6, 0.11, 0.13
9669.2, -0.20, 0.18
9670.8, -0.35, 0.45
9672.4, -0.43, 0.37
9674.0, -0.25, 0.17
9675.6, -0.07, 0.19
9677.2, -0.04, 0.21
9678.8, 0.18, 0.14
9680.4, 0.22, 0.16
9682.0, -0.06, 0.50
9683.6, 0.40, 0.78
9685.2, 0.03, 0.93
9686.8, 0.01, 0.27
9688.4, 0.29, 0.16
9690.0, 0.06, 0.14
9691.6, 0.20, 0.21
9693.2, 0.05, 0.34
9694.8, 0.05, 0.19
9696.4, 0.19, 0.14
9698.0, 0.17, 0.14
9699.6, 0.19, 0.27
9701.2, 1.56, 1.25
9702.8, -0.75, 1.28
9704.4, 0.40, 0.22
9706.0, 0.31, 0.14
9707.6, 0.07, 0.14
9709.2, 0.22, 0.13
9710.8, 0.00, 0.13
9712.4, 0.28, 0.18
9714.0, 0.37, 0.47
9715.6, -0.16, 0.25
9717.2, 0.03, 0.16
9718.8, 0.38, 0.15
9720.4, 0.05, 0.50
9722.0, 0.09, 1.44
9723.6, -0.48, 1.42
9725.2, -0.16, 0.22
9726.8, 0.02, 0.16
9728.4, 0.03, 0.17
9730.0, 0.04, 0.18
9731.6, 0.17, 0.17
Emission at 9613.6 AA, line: [O III] 5007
